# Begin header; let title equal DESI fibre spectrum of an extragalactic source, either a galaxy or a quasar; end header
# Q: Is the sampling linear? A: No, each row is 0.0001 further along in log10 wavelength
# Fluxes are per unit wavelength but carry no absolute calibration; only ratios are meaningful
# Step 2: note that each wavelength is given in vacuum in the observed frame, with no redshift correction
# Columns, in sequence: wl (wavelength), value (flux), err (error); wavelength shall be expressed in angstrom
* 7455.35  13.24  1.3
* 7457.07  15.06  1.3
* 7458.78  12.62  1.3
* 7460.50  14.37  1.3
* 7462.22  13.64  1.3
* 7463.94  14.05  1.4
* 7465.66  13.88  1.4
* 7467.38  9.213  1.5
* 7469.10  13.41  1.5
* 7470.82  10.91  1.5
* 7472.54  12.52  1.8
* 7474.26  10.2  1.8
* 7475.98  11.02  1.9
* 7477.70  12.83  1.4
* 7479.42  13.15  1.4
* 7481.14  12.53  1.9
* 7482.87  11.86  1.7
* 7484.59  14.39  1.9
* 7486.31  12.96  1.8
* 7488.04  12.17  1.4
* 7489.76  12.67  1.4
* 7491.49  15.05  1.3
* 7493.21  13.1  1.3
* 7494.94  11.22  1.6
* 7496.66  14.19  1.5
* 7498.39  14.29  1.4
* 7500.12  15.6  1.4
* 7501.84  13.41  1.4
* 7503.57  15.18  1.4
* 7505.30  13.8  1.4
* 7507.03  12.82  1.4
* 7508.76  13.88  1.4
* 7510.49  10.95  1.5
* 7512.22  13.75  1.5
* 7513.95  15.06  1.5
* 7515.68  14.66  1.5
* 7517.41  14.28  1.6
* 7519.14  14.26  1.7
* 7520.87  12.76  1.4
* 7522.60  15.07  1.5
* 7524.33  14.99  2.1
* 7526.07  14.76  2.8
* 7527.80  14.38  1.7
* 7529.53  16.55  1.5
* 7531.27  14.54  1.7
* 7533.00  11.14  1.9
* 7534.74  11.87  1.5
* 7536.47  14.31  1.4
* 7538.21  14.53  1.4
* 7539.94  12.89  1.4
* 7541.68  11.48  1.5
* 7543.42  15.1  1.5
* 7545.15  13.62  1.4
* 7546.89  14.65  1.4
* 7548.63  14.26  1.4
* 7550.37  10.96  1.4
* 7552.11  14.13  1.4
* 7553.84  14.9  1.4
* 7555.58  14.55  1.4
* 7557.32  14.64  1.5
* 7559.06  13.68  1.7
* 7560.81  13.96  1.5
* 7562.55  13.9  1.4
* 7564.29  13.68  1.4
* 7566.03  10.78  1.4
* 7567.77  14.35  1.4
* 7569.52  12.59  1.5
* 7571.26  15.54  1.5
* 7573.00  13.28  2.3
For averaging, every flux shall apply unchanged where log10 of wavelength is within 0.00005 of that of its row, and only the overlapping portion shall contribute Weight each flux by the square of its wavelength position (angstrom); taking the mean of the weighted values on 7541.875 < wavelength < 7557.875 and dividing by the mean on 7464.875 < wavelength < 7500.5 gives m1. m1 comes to 1.12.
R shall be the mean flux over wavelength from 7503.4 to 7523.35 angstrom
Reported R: 13.8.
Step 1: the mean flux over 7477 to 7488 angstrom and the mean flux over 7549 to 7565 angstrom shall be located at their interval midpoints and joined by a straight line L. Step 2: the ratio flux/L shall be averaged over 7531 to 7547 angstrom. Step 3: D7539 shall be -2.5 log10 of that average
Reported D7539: 0.02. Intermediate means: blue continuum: 12.9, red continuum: 13.8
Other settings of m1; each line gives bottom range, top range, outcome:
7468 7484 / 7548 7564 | 1.18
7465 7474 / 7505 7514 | 1.13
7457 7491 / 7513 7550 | 1.13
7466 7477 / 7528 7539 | 1.24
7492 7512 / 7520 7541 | 1.04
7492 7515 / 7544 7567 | 1.02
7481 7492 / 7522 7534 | 1.12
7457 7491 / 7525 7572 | 1.11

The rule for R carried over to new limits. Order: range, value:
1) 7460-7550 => 13.4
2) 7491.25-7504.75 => 14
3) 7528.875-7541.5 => 13.5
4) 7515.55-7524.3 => 14.3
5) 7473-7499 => 12.8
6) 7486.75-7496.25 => 12.9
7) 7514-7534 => 14.3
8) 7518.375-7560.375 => 13.9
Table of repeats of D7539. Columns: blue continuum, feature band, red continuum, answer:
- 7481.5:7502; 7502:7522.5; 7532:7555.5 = -0.03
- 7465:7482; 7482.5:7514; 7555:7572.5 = -0.09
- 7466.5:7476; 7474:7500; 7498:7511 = -0.04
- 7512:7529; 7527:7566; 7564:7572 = 0.01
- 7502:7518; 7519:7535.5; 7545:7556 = -0.02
